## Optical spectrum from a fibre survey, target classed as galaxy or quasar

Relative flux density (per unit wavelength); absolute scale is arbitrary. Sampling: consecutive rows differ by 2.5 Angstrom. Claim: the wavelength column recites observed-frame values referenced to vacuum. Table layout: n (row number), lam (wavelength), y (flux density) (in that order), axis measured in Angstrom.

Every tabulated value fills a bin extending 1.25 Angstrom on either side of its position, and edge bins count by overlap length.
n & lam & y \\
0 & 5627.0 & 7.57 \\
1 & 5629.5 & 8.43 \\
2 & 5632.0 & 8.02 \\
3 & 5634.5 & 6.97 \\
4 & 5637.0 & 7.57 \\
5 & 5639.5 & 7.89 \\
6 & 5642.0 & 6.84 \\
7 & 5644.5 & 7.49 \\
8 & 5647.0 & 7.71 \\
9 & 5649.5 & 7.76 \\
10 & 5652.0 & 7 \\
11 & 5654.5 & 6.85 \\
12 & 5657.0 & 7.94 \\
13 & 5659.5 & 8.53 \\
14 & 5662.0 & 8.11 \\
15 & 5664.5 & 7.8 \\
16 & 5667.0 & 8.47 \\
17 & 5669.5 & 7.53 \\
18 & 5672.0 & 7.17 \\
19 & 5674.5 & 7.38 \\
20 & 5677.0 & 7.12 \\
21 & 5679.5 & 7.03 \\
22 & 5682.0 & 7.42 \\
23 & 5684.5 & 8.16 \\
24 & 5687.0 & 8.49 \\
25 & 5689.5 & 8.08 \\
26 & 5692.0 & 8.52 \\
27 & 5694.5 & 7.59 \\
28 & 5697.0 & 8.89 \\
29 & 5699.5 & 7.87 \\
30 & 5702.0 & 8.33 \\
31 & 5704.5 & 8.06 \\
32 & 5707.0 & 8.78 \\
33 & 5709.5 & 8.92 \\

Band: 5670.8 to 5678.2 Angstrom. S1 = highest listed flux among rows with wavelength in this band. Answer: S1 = 7.38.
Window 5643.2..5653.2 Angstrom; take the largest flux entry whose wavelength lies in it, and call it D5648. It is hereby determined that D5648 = 7.76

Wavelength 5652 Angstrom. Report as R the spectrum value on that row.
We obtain 7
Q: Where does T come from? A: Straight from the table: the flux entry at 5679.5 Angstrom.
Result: 7.03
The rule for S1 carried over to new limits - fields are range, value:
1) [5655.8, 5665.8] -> 8.53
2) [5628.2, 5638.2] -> 8.43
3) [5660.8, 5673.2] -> 8.47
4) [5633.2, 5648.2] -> 7.89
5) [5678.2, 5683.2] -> 7.42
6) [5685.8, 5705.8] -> 8.89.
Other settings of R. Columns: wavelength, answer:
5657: 7.94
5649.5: 7.76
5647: 7.71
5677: 7.12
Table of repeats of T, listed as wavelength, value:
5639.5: 7.89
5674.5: 7.38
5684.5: 8.16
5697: 8.89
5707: 8.78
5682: 7.42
